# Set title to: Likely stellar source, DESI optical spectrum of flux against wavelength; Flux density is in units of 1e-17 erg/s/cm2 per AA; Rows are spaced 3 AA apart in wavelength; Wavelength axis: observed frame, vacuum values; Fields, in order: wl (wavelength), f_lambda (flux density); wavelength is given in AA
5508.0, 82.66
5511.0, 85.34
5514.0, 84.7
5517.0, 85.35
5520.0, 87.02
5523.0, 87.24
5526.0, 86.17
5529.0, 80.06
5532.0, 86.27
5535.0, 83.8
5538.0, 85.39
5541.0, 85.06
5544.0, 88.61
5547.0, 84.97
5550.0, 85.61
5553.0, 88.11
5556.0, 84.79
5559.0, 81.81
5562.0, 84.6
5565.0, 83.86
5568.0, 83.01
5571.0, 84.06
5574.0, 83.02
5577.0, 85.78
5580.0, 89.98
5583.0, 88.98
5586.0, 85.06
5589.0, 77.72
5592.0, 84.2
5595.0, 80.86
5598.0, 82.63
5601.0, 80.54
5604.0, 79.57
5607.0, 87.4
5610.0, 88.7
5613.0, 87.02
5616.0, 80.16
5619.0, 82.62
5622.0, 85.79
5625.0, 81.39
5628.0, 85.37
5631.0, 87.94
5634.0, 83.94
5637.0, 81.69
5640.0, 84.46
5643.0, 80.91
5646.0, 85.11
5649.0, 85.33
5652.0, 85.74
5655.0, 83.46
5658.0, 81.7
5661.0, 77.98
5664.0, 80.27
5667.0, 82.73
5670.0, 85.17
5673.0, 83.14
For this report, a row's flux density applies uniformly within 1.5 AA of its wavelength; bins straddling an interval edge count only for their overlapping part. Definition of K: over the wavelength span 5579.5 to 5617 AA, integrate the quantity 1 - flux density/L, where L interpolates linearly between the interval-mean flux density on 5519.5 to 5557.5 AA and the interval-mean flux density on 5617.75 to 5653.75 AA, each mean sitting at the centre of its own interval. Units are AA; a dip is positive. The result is 0.3 AA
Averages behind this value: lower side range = 85.6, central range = 84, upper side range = 84.2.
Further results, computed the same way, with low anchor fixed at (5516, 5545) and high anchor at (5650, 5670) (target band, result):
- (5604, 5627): -0.3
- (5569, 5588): -0.4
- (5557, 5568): 0.2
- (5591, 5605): 0.4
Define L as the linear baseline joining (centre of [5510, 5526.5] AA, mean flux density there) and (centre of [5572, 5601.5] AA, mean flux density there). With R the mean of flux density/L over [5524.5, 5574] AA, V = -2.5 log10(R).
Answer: 0.00 mag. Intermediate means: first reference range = 86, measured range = 84.7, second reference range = 84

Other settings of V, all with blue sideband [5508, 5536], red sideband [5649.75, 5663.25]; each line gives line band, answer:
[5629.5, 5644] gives -0.016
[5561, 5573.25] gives 0.004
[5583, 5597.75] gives 0.012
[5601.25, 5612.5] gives -0.020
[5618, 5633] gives -0.023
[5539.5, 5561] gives -0.014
